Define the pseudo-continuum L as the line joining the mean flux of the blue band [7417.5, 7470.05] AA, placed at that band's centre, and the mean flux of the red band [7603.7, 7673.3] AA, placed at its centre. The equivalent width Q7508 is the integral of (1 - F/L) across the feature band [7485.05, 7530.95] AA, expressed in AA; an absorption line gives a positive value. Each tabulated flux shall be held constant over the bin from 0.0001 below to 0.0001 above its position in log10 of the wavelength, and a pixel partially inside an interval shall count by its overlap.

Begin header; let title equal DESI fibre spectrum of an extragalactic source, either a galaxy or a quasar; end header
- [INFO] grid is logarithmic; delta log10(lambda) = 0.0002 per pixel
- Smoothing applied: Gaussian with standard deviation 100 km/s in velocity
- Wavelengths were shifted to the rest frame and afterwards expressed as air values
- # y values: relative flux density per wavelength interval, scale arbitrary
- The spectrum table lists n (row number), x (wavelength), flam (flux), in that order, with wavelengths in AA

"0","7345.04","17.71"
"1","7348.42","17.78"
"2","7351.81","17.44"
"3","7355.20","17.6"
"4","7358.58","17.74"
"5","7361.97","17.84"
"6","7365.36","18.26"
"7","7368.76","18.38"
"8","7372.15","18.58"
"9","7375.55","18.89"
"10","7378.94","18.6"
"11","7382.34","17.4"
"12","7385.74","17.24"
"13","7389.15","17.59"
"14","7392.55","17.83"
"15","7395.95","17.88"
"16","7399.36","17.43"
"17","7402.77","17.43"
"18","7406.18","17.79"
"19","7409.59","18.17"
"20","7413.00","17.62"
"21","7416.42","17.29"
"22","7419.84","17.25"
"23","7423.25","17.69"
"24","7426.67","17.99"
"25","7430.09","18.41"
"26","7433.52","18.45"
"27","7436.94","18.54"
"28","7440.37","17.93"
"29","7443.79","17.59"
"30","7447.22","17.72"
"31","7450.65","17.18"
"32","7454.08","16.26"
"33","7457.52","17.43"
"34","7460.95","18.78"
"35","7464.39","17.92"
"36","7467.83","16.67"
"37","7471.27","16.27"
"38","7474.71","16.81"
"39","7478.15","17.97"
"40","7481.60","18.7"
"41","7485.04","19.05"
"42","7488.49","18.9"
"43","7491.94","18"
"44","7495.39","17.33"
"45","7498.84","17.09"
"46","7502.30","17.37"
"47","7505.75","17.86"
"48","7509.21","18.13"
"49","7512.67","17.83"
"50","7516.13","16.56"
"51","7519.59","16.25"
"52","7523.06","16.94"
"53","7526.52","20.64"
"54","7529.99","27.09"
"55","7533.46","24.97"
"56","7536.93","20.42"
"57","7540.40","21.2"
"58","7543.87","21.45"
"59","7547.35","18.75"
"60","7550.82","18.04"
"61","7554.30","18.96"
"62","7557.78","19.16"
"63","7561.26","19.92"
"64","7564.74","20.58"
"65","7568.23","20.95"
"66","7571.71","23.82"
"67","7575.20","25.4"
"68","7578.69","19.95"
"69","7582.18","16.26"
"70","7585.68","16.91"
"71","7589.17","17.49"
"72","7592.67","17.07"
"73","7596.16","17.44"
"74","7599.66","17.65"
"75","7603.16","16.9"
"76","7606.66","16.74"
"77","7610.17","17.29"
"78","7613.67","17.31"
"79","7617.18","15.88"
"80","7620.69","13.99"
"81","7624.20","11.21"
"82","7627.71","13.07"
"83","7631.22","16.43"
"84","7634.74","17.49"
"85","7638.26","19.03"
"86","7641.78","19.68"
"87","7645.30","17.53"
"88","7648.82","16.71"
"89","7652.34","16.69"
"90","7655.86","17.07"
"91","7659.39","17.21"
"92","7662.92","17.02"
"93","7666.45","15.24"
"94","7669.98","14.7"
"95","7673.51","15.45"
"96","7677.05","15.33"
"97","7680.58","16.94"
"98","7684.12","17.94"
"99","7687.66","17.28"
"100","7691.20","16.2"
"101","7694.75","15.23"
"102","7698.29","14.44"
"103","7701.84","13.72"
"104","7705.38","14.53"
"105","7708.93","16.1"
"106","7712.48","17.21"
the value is -2.9 AA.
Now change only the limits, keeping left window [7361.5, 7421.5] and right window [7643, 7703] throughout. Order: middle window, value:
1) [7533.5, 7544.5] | -3.0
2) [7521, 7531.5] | -2.6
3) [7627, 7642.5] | -0.8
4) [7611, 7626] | 1.6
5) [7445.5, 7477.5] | 0.4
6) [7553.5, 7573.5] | -4.5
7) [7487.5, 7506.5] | -0.5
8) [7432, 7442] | -0.4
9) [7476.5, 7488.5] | -0.9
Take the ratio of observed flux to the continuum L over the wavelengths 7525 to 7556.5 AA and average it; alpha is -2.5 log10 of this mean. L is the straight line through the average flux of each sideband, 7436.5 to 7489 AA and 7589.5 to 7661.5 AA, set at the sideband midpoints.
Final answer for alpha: -0.23 mag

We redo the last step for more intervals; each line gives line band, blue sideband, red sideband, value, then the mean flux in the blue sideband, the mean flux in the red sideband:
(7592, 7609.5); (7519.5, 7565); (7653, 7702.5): 0.08 mag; 20.5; 16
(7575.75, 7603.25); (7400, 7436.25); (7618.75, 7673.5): -0.08 mag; 17.8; 16.2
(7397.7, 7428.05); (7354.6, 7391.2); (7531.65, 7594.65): 0.05 mag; 18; 20.1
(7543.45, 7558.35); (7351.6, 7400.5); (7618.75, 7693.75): -0.13 mag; 17.9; 16.3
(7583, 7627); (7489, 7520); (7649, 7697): 0.04 mag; 17.5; 16.3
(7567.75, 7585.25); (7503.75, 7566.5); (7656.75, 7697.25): -0.12 mag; 19.7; 16.2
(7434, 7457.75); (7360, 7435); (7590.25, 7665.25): 0.00 mag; 17.9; 16.6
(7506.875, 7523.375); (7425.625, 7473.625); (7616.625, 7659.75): 0.00 mag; 17.6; 16.3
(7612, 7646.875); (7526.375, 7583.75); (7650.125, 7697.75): 0.12 mag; 21.1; 16.3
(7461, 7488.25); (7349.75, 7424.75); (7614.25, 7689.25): -0.03 mag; 17.8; 16.3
